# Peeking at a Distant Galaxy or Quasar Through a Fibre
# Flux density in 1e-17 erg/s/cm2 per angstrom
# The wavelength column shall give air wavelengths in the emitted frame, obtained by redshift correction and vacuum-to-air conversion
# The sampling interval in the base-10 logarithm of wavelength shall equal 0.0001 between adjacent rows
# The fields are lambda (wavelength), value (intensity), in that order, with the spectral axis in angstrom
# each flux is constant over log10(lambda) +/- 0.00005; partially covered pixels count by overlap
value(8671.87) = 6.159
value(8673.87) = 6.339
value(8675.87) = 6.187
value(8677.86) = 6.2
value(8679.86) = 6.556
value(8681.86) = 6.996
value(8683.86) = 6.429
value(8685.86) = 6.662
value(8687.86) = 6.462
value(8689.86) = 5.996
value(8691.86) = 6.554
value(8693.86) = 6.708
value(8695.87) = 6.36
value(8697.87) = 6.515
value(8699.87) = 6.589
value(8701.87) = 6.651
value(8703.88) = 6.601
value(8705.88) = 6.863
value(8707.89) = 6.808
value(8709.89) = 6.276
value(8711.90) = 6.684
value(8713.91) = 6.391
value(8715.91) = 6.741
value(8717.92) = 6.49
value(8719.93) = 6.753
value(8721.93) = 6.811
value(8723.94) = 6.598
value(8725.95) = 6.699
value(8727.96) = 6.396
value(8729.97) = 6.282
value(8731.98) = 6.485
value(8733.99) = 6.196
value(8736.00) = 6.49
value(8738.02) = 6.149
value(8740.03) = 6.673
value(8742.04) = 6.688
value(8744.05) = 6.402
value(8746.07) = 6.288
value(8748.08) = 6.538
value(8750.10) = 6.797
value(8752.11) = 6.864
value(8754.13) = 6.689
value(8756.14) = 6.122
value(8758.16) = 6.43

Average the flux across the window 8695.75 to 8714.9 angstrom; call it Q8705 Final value 6.58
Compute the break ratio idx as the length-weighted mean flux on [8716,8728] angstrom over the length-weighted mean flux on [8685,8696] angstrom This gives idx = 1.0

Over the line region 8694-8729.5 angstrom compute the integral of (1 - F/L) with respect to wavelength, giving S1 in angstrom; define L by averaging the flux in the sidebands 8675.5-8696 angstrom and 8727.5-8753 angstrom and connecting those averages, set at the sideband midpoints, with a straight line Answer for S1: -0.7 angstrom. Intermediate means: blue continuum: 6.48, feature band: 6.6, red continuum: 6.48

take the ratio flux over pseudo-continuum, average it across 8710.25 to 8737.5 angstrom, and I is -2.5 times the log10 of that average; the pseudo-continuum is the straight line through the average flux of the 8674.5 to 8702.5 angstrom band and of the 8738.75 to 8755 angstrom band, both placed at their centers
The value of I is 0.01 mag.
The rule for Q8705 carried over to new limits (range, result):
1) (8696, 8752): 6.55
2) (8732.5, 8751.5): 6.48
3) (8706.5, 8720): 6.59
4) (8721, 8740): 6.46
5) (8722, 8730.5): 6.54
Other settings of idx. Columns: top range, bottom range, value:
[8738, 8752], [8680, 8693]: 1.01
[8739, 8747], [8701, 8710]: 0.98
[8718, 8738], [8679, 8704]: 0.99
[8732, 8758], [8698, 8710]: 0.98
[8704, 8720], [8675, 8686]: 1.02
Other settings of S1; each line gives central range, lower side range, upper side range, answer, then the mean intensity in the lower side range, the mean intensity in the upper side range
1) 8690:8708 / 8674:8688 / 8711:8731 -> -0.2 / 6.49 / 6.58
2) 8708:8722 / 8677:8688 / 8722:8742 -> -0.2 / 6.56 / 6.47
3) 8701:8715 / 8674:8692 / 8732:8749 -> -0.4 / 6.44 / 6.43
